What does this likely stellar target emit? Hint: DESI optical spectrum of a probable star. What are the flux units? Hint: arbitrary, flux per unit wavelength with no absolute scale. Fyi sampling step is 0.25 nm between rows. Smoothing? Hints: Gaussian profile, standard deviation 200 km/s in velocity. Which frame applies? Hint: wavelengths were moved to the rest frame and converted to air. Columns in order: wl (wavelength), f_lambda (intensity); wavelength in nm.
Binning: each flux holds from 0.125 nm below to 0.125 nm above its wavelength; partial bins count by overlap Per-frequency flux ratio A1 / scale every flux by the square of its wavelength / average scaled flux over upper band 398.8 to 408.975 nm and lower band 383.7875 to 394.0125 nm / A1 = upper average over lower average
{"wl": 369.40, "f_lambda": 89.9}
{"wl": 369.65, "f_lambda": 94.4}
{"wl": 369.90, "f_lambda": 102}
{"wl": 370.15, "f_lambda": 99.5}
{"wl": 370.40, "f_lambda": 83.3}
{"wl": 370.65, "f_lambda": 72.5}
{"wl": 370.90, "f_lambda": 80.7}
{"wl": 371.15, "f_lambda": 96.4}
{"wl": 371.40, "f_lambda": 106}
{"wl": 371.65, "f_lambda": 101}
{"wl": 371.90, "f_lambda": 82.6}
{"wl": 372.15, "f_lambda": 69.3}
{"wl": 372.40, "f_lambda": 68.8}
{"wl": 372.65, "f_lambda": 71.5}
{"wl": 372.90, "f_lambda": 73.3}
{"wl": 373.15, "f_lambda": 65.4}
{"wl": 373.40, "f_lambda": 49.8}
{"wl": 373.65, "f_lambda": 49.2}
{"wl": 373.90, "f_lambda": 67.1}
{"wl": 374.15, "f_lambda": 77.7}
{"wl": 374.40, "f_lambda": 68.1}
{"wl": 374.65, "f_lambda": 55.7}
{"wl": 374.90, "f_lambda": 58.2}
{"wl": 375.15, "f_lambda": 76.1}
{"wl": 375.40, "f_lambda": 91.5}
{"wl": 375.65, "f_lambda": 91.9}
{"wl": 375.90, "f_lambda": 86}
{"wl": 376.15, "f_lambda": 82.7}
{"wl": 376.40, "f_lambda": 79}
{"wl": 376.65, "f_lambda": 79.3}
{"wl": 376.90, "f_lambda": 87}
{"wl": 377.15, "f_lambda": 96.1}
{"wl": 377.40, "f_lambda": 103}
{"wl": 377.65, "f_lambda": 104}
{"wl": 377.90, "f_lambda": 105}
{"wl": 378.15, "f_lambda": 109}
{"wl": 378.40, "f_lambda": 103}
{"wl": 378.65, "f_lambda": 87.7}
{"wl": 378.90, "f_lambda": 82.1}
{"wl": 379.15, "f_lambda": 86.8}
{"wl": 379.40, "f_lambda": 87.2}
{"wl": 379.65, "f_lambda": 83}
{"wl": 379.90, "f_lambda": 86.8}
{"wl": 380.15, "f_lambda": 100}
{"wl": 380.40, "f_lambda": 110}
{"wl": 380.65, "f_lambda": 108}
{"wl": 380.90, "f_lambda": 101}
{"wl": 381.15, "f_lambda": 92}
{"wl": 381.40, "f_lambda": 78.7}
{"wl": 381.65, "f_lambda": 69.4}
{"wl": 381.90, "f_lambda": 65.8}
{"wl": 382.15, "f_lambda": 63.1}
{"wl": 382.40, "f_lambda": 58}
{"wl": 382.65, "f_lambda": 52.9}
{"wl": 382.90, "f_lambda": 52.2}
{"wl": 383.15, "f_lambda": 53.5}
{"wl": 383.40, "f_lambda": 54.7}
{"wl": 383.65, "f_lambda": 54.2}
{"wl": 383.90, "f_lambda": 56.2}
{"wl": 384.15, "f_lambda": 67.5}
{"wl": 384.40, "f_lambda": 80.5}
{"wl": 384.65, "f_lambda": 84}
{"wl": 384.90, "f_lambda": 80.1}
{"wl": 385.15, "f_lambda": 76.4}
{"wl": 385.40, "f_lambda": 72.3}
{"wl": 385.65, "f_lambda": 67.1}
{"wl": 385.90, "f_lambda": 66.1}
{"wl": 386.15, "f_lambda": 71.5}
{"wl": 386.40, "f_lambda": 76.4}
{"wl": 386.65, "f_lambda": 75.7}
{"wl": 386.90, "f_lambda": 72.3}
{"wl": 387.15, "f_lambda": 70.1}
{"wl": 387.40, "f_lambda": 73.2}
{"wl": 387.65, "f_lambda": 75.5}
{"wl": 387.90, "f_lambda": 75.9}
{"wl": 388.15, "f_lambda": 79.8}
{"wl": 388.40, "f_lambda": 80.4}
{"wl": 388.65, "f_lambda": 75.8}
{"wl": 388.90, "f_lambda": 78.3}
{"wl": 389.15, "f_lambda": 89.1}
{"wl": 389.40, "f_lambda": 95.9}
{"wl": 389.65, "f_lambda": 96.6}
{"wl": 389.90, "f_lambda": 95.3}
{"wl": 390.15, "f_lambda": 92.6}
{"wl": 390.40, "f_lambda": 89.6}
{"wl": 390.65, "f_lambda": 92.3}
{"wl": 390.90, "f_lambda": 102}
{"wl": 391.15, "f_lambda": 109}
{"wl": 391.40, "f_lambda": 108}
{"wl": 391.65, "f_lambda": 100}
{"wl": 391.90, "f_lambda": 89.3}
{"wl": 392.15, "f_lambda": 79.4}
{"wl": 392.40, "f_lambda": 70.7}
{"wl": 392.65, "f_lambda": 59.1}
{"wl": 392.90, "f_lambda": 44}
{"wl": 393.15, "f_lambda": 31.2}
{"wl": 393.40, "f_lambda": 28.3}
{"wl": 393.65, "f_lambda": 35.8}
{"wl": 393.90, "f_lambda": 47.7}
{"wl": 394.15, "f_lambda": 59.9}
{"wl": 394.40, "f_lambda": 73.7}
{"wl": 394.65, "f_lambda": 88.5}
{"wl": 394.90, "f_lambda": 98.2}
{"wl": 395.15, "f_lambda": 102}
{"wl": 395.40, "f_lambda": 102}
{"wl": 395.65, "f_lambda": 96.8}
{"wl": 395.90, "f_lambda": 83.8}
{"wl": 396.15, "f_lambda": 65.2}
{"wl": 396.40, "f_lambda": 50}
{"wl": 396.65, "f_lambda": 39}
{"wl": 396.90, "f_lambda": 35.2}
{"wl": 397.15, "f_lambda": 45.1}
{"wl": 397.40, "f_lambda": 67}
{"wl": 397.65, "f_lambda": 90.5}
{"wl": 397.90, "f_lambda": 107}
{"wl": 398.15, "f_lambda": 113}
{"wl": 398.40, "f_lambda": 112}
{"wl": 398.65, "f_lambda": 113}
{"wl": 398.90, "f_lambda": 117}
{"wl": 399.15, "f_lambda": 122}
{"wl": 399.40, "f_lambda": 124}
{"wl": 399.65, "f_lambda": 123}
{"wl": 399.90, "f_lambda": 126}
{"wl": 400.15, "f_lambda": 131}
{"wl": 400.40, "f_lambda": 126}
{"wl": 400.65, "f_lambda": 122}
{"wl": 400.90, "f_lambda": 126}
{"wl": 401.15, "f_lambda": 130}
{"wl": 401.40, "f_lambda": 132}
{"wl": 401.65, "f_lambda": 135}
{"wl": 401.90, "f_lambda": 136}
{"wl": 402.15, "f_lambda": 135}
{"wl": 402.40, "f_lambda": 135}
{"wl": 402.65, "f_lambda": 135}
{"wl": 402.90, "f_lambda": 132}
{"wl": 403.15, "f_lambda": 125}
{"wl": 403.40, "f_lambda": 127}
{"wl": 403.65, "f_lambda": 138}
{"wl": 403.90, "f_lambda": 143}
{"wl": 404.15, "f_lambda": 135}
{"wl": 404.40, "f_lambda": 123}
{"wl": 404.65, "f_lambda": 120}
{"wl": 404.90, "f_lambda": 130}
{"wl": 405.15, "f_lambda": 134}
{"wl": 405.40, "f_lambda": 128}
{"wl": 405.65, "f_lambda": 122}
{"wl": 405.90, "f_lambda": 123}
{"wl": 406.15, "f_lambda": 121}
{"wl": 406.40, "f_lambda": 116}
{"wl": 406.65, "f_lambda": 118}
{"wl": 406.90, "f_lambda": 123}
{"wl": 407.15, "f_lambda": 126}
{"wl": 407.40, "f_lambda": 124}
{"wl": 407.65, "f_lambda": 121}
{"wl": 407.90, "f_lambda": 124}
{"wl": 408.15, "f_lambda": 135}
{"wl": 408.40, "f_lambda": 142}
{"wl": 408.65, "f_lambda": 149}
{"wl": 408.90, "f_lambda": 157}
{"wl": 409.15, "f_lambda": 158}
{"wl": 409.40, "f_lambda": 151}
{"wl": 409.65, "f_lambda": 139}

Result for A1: 1.83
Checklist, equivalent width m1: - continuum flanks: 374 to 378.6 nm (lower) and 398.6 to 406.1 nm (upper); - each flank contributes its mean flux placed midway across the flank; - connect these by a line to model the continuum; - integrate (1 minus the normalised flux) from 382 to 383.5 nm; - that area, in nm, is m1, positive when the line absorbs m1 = 0.632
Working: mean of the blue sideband 86.2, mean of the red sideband 128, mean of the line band 55.9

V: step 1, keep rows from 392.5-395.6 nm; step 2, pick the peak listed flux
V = 102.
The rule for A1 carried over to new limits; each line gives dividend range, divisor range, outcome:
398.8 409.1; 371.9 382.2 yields 1.80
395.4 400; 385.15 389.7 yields 1.24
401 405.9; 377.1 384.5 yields 1.81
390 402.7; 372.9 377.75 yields 1.36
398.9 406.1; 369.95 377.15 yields 1.92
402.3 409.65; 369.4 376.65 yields 1.98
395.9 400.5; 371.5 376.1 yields 1.47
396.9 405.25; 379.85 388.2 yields 1.78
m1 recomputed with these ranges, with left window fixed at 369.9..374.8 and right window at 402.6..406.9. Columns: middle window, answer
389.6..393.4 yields 0.87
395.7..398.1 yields 1.00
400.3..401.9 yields -0.10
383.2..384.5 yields 0.45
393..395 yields 0.97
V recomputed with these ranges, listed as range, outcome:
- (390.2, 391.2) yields 109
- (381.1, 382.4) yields 92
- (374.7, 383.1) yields 110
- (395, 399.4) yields 124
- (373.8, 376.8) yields 91.9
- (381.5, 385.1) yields 84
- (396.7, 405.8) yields 143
